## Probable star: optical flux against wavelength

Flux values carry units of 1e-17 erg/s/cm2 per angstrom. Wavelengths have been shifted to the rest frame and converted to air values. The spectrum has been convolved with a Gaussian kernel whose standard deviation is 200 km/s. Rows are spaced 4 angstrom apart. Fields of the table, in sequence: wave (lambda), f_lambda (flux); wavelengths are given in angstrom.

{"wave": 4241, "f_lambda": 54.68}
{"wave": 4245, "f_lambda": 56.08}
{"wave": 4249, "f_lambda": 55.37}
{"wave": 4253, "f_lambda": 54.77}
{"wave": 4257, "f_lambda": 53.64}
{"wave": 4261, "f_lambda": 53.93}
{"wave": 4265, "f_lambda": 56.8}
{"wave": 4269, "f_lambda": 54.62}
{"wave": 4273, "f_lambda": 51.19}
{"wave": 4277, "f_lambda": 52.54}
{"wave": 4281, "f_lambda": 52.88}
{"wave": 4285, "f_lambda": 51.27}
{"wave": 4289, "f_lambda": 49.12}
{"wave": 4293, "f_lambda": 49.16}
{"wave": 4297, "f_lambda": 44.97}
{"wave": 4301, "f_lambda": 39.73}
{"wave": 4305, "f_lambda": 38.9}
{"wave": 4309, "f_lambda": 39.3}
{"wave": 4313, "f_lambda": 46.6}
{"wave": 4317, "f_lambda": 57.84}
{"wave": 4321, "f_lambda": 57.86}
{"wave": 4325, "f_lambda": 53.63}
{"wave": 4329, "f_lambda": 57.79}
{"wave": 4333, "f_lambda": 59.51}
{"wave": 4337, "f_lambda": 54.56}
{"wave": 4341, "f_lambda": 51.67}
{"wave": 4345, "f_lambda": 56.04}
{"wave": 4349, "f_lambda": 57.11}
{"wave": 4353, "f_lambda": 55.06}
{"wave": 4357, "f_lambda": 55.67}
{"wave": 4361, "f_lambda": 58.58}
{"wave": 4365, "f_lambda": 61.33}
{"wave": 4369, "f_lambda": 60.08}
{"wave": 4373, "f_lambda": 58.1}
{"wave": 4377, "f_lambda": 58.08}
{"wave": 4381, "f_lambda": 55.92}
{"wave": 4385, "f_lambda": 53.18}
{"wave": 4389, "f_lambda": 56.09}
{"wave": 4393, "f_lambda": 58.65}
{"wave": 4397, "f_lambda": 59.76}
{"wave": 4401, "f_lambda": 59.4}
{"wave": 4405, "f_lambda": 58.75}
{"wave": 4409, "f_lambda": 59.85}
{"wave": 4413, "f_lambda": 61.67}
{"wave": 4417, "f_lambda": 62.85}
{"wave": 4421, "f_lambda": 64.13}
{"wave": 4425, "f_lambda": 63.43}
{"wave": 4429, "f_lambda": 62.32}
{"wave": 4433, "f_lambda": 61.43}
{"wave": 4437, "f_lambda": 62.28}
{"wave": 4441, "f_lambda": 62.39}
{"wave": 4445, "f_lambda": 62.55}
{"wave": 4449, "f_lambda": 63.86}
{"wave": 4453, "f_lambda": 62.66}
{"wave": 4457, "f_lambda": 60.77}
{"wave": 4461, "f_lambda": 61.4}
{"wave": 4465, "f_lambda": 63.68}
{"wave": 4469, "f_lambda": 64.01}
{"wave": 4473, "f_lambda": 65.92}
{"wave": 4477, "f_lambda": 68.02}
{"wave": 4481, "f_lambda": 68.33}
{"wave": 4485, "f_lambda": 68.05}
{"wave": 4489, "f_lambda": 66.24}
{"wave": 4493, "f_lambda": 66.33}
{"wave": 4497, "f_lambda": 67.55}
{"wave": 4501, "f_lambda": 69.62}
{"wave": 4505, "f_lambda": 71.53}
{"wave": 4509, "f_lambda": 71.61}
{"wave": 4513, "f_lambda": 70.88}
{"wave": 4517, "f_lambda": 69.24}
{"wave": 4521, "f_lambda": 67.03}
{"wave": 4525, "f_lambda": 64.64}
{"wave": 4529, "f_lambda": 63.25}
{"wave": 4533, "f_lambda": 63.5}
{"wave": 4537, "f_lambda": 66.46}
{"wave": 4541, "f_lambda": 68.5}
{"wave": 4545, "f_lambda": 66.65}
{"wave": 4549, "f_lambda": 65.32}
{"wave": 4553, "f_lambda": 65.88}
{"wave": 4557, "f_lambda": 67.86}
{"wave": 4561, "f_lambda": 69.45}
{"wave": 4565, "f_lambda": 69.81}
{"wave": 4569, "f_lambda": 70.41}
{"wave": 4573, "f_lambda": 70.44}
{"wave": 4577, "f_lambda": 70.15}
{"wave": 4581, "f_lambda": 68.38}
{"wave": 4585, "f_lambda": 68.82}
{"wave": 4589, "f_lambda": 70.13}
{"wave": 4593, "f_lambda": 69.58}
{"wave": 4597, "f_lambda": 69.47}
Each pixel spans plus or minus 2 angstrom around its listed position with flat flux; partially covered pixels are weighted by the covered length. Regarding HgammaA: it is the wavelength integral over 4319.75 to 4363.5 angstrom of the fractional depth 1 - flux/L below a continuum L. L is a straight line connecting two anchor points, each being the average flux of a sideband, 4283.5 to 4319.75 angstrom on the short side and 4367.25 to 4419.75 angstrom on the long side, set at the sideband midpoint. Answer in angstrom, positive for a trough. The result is -3.7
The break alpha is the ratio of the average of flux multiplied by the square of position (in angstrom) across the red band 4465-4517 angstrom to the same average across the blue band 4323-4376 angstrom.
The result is 1.28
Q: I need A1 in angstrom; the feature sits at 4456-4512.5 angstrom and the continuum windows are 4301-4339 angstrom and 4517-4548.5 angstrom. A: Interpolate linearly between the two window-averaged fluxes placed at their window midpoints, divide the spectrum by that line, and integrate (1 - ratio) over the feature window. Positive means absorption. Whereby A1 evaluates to -3.9 angstrom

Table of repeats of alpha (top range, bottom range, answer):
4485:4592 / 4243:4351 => 1.46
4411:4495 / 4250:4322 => 1.37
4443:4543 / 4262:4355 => 1.39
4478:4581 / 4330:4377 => 1.29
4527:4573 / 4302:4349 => 1.43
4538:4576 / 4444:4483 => 1.11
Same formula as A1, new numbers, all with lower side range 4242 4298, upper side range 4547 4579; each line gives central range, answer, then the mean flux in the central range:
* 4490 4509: -1.1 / 68.9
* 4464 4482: -0.6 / 66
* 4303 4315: 2.9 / 41.6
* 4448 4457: 0.0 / 62.6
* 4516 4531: 0.2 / 65.8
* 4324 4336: -0.2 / 57.1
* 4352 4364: 0.1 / 57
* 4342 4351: 0.1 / 56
